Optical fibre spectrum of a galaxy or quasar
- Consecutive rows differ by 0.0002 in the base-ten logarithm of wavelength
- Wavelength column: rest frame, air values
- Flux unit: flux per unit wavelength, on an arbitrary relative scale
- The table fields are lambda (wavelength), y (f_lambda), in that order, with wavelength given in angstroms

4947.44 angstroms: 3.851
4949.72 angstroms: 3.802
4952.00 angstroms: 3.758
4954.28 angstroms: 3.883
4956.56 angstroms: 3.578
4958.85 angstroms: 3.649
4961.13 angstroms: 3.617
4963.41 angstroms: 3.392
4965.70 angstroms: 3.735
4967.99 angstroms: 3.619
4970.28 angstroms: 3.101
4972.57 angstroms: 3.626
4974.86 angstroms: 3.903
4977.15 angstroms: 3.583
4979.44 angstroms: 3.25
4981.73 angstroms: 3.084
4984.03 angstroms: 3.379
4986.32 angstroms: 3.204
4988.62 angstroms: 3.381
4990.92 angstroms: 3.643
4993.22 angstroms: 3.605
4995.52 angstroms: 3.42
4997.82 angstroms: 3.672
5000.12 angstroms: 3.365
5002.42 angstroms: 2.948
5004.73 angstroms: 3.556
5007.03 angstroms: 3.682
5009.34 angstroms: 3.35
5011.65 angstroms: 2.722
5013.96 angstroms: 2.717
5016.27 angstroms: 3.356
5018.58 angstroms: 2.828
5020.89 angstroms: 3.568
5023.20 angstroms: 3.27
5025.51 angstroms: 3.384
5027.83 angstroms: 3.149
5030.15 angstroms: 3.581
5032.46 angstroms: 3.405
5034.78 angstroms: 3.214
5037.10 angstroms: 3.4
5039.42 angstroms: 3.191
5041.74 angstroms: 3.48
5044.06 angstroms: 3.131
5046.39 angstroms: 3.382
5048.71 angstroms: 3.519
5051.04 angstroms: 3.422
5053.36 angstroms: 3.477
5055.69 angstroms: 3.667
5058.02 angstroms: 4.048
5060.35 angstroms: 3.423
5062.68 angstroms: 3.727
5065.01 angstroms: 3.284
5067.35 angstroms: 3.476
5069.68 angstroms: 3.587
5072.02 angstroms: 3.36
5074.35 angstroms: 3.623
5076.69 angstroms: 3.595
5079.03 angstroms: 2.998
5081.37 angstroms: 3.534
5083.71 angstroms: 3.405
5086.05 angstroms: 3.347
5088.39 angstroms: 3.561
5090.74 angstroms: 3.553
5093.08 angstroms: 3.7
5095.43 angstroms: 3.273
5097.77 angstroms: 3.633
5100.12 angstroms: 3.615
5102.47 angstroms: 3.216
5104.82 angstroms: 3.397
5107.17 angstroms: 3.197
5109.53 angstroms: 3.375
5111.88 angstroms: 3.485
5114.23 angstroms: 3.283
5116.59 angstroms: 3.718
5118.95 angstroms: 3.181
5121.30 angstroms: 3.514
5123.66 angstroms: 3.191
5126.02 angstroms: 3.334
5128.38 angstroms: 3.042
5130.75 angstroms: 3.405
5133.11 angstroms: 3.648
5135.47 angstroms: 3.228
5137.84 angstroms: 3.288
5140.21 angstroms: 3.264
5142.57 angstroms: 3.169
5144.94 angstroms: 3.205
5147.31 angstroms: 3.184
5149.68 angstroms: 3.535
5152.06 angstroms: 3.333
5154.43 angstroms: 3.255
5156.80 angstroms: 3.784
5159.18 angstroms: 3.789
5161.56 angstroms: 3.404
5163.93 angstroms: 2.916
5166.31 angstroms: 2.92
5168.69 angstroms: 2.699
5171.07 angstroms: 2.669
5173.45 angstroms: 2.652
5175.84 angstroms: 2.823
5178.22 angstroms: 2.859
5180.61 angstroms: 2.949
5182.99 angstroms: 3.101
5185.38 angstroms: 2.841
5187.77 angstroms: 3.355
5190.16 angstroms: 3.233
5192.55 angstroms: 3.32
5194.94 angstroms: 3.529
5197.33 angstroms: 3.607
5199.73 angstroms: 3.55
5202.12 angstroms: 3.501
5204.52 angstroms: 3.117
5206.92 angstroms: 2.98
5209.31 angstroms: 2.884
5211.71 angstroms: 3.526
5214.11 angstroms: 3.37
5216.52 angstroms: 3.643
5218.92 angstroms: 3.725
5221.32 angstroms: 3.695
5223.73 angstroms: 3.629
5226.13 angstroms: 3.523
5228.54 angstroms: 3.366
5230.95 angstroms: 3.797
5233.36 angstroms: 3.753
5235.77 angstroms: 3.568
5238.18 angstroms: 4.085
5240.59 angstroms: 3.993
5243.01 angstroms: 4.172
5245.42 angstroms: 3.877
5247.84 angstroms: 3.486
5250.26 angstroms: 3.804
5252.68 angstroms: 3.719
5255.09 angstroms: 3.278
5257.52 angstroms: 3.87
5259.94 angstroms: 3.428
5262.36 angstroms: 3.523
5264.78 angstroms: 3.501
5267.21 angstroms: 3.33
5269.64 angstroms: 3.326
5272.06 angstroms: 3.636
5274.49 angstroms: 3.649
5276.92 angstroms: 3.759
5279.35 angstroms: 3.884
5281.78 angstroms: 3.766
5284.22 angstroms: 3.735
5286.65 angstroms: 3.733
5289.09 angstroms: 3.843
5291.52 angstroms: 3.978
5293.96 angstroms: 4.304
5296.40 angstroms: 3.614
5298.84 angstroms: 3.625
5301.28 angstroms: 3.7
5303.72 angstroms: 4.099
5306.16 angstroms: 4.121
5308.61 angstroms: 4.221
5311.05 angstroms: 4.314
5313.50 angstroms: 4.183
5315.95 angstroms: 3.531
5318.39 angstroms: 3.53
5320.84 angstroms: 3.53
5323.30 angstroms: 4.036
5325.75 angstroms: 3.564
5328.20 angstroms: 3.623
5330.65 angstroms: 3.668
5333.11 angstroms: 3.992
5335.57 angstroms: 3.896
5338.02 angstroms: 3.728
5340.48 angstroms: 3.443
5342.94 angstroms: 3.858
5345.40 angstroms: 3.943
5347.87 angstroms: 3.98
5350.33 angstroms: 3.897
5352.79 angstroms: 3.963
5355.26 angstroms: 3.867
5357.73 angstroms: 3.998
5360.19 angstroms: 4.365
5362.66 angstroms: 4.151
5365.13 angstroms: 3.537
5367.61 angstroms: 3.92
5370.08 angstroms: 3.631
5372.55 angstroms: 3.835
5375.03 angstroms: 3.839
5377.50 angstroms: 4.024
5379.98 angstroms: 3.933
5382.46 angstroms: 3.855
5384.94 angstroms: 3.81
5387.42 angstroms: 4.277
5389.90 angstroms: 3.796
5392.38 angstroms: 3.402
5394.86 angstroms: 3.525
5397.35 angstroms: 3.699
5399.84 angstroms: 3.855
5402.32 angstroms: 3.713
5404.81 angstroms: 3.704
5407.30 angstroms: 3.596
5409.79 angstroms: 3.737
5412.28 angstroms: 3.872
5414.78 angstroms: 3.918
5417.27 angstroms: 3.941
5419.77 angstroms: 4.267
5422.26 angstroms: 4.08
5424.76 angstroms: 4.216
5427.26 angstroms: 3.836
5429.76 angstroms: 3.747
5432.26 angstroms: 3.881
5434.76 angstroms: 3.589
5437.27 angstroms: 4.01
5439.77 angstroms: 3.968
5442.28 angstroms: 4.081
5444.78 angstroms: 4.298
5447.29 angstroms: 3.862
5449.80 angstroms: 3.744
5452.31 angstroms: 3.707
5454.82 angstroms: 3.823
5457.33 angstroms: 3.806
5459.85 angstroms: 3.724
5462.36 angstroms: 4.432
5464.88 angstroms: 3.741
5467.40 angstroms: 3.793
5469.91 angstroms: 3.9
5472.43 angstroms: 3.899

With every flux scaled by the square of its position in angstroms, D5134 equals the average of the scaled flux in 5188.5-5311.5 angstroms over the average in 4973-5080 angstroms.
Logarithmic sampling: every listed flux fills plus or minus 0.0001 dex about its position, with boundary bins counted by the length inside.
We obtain 1.2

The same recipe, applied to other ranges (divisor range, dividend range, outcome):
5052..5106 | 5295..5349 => 1.20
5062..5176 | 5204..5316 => 1.17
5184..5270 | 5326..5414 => 1.14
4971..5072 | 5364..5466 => 1.32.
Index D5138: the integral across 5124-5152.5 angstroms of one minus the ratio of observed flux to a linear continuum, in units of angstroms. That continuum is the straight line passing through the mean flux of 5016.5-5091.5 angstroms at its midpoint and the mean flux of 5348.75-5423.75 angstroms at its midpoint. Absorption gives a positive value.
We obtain 1.91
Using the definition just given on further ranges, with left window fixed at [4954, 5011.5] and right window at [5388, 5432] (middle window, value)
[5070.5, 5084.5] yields 0.49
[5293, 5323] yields -1.26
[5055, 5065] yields -0.38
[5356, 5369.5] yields -0.66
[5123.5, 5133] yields 0.78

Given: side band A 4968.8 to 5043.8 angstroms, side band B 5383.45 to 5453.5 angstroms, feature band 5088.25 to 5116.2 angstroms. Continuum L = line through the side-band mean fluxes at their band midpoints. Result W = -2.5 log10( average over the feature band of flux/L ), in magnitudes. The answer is 0.006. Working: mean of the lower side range 3.34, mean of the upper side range 3.86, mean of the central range 3.44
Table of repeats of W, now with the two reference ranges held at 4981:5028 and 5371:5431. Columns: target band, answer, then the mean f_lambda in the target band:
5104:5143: 0.04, 3.34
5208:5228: 0.03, 3.49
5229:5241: -0.05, 3.8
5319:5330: 0.02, 3.68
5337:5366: -0.03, 3.9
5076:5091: 0.00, 3.41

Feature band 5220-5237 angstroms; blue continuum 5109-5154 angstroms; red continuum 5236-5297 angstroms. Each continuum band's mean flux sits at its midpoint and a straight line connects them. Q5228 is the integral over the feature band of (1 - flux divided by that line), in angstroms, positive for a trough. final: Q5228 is 0.0 angstroms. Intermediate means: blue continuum 3.33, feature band 3.62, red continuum 3.73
